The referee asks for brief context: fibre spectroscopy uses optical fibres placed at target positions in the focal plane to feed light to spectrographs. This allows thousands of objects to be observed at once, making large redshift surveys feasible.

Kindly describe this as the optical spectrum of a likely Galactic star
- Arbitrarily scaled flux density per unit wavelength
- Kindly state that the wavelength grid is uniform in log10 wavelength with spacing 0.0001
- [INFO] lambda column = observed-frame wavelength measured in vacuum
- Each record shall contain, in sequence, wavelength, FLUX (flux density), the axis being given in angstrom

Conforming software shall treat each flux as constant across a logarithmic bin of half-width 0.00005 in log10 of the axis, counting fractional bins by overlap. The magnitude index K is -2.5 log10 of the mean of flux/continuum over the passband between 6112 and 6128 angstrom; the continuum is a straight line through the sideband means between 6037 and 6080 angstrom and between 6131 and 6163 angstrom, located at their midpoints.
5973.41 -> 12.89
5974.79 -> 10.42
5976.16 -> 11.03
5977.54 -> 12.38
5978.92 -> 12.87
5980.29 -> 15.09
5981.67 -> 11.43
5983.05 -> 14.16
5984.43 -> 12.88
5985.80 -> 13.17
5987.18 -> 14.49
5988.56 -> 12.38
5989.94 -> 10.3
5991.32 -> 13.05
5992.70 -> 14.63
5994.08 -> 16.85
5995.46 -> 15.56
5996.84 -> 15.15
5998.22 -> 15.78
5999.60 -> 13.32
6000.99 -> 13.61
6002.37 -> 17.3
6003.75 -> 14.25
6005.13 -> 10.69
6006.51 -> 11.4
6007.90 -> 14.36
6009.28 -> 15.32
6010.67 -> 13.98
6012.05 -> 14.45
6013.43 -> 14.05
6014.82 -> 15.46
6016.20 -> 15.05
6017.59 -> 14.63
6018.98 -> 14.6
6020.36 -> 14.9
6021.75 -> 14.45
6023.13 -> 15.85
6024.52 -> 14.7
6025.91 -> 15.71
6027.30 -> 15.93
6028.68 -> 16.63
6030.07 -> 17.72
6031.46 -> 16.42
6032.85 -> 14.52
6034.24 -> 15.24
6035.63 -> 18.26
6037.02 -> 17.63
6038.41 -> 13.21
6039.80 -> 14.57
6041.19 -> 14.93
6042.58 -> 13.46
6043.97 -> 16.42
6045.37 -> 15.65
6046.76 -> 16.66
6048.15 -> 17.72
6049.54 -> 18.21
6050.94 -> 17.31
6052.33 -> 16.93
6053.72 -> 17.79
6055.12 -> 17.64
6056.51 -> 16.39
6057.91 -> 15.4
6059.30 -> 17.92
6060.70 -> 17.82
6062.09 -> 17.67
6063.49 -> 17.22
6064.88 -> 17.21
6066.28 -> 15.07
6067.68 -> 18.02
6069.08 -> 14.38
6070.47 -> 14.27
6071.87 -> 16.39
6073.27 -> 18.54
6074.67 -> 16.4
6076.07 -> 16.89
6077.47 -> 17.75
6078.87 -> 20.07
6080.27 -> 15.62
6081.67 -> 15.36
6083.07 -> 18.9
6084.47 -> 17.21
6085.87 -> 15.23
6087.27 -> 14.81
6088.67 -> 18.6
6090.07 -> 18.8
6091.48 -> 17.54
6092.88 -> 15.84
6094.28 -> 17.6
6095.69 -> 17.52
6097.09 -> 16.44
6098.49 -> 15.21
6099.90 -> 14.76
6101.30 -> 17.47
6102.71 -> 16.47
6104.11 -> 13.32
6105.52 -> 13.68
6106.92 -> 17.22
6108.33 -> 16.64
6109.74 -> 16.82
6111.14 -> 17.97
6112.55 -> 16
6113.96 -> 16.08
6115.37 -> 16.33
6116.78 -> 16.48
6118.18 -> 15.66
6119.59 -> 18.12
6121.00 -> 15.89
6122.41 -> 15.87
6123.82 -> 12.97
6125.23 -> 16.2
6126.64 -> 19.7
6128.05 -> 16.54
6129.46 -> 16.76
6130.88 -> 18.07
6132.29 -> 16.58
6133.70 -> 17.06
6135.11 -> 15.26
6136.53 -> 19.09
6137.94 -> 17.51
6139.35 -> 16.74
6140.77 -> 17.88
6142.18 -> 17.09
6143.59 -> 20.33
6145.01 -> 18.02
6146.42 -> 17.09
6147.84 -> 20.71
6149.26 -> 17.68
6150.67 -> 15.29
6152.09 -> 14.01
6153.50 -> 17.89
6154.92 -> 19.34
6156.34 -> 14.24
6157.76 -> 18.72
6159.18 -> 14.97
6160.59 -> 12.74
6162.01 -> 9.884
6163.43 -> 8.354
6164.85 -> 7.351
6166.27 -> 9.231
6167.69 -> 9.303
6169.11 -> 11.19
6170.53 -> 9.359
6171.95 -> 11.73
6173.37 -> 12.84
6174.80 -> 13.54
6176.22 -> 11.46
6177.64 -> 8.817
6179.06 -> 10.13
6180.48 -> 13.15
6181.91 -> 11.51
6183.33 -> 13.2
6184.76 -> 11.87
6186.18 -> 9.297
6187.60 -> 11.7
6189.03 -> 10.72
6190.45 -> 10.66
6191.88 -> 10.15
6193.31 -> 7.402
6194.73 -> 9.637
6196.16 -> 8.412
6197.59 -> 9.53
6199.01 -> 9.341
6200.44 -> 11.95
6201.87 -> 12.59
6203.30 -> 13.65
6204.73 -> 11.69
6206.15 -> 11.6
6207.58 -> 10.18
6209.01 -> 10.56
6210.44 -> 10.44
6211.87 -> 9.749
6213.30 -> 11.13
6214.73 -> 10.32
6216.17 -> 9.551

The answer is 0.02 mag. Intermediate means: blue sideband 16.6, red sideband 16.7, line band 16.3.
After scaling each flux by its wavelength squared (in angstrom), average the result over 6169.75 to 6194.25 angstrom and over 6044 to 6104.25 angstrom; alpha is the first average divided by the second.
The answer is 0.7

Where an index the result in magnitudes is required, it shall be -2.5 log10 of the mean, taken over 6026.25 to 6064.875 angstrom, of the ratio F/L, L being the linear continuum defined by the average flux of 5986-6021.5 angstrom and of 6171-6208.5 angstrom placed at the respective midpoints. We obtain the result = -0.22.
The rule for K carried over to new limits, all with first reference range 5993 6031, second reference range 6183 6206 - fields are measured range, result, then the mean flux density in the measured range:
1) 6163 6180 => 0.09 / 10.3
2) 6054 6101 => -0.25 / 16.8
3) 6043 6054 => -0.21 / 17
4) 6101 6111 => -0.25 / 16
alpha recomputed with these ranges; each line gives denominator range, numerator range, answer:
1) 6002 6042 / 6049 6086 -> 1.15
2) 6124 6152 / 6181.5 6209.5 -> 0.63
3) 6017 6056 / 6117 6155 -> 1.11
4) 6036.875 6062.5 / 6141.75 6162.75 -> 1.04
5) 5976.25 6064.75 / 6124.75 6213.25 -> 0.92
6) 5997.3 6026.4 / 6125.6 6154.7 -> 1.26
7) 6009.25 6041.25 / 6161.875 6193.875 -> 0.72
